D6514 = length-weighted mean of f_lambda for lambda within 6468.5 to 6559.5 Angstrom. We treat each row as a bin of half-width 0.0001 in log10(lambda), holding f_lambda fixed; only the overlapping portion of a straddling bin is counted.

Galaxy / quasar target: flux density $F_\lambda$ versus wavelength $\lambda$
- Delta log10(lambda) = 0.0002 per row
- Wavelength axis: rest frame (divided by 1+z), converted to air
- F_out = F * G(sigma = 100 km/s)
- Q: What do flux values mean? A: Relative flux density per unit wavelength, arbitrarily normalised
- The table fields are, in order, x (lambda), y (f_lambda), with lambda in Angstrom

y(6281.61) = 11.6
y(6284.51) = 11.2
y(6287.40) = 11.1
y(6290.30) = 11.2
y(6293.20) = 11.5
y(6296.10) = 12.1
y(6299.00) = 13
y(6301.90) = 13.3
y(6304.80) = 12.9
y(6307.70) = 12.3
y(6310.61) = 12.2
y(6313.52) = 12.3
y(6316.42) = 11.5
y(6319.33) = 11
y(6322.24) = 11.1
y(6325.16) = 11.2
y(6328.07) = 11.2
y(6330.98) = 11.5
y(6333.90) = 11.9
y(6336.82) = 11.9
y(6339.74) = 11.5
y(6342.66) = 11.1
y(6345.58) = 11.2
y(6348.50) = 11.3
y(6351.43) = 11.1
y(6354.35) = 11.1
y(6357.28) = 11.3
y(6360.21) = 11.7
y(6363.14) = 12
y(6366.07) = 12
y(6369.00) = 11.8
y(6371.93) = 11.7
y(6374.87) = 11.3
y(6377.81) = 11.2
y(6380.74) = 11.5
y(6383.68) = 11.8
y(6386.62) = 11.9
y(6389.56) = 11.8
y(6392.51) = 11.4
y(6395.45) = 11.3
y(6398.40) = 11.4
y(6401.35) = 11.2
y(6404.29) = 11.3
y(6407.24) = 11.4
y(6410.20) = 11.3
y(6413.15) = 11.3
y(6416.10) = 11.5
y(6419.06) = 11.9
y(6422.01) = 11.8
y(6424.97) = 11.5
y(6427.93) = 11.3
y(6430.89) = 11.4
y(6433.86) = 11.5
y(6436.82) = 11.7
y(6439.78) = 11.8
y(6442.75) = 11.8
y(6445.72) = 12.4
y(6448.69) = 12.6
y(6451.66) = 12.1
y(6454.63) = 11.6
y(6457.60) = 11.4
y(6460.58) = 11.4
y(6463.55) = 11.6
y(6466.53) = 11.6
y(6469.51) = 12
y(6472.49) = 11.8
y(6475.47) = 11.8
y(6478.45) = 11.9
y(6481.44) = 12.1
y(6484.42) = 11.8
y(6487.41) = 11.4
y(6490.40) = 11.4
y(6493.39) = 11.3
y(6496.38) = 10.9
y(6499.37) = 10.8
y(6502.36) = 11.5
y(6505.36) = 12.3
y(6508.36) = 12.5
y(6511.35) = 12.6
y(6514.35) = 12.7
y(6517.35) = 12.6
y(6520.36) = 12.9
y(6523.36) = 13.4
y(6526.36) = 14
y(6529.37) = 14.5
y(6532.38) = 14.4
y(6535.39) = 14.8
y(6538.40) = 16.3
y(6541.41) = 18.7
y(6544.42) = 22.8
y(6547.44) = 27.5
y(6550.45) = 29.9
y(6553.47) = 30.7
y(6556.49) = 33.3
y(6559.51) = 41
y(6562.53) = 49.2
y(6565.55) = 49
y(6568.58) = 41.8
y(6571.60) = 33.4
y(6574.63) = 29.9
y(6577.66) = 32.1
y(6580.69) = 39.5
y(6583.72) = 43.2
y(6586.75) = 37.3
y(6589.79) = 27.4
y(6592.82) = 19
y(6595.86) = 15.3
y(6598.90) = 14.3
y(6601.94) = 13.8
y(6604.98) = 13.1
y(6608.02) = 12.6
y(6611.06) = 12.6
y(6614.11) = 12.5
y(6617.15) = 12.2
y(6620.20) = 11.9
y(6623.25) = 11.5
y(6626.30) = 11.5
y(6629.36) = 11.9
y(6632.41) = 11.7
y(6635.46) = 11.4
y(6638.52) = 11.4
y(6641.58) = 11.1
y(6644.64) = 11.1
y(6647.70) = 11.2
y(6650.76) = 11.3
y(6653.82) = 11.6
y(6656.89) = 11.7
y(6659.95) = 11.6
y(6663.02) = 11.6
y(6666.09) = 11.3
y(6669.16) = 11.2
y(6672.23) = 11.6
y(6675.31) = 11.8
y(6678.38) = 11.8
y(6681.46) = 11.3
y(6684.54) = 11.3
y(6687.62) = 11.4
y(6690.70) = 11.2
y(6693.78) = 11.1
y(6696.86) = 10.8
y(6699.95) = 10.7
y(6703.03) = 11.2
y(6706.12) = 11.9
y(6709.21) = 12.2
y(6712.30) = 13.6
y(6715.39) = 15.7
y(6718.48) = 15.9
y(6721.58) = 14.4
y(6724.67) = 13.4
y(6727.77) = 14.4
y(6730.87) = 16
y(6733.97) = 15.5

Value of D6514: 15.9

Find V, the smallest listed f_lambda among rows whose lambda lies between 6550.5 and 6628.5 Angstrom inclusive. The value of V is 11.5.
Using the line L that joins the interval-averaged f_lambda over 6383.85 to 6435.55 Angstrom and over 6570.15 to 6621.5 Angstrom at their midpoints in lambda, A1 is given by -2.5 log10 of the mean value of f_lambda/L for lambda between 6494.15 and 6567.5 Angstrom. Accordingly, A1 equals -0.09 mag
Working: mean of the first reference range 11.5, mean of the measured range 20.8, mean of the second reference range 22.4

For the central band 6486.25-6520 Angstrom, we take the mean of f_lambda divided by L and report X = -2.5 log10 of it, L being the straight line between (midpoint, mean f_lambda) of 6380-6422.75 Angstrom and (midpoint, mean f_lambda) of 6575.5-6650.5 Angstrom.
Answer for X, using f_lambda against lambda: 0.21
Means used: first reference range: 11.5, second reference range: 17.5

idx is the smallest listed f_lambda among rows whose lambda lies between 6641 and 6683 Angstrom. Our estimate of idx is 11.1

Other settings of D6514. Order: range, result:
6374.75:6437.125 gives 11.5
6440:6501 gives 11.7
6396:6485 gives 11.7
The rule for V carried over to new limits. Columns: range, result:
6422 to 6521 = 10.8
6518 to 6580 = 12.9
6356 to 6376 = 11.3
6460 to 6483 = 11.4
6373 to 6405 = 11.2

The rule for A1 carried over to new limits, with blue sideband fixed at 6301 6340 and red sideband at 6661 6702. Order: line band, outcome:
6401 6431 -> 0.02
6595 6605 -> -0.24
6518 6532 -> -0.19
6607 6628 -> -0.06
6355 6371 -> 0.00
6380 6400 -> 0.01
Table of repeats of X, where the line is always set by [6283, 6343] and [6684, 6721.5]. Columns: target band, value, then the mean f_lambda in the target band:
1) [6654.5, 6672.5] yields 0.073 mag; 11.5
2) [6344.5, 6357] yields 0.061 mag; 11.2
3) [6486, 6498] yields 0.074 mag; 11.2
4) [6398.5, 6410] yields 0.056 mag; 11.3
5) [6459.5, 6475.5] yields 0.028 mag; 11.7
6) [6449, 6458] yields 0.011 mag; 11.9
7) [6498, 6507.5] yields 0.042 mag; 11.6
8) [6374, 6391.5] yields 0.027 mag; 11.6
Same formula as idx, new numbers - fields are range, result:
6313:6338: 11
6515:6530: 12.6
